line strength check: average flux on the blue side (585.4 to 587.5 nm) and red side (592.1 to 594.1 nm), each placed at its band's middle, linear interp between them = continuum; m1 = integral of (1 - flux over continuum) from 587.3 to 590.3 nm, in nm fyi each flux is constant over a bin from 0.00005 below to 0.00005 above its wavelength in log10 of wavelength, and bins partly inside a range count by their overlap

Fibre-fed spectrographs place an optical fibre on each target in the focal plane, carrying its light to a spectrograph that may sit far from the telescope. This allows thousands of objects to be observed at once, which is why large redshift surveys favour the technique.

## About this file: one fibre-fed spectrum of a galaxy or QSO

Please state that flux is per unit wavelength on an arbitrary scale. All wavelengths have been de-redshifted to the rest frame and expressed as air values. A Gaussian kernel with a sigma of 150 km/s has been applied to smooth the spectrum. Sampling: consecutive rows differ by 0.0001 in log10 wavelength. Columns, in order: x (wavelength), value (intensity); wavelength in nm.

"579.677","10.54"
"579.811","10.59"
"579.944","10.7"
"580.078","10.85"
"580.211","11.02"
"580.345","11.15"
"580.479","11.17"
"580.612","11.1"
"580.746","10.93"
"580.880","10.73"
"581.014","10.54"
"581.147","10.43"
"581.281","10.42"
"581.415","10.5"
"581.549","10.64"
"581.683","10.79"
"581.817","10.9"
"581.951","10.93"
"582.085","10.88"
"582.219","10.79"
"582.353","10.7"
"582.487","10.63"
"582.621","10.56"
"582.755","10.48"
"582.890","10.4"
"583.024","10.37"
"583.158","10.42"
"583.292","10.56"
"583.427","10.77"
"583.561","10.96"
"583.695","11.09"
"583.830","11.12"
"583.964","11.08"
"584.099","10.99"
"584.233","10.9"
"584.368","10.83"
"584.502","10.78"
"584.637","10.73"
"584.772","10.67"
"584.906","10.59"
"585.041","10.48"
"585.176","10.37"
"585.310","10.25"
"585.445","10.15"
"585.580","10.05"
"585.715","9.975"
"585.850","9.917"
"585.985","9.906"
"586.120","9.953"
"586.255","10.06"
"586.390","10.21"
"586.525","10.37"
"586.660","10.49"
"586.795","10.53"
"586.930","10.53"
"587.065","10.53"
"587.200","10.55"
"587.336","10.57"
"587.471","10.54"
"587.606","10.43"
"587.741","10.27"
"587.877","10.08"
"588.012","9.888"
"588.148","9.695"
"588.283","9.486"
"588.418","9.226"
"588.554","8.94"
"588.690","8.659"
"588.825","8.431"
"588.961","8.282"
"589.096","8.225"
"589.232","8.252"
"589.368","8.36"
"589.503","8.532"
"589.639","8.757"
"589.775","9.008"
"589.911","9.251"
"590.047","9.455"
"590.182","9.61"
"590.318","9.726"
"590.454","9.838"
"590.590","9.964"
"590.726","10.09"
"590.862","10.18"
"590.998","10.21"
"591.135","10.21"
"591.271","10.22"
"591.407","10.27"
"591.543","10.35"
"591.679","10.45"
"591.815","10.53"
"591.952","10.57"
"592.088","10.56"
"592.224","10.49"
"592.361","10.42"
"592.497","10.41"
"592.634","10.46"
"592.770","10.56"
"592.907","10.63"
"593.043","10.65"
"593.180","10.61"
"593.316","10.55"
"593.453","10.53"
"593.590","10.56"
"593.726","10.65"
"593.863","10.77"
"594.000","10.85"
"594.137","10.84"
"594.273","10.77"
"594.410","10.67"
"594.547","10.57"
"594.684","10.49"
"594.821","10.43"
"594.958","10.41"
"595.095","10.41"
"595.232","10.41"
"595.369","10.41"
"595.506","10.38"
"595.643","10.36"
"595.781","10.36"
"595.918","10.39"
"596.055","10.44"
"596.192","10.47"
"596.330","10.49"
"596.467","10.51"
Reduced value 0.32 nm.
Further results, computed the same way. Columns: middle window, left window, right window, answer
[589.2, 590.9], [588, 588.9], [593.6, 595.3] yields 0.039 nm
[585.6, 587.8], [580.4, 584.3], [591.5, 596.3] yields 0.076 nm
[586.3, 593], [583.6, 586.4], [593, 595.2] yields 0.433 nm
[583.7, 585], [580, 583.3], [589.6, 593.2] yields -0.037 nm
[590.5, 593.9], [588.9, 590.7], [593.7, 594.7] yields -0.164 nm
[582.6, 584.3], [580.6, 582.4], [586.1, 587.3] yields -0.026 nm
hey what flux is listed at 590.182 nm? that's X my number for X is 9.61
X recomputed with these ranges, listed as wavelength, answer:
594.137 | 10.84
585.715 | 9.975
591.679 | 10.45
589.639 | 8.757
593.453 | 10.53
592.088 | 10.56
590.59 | 9.964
